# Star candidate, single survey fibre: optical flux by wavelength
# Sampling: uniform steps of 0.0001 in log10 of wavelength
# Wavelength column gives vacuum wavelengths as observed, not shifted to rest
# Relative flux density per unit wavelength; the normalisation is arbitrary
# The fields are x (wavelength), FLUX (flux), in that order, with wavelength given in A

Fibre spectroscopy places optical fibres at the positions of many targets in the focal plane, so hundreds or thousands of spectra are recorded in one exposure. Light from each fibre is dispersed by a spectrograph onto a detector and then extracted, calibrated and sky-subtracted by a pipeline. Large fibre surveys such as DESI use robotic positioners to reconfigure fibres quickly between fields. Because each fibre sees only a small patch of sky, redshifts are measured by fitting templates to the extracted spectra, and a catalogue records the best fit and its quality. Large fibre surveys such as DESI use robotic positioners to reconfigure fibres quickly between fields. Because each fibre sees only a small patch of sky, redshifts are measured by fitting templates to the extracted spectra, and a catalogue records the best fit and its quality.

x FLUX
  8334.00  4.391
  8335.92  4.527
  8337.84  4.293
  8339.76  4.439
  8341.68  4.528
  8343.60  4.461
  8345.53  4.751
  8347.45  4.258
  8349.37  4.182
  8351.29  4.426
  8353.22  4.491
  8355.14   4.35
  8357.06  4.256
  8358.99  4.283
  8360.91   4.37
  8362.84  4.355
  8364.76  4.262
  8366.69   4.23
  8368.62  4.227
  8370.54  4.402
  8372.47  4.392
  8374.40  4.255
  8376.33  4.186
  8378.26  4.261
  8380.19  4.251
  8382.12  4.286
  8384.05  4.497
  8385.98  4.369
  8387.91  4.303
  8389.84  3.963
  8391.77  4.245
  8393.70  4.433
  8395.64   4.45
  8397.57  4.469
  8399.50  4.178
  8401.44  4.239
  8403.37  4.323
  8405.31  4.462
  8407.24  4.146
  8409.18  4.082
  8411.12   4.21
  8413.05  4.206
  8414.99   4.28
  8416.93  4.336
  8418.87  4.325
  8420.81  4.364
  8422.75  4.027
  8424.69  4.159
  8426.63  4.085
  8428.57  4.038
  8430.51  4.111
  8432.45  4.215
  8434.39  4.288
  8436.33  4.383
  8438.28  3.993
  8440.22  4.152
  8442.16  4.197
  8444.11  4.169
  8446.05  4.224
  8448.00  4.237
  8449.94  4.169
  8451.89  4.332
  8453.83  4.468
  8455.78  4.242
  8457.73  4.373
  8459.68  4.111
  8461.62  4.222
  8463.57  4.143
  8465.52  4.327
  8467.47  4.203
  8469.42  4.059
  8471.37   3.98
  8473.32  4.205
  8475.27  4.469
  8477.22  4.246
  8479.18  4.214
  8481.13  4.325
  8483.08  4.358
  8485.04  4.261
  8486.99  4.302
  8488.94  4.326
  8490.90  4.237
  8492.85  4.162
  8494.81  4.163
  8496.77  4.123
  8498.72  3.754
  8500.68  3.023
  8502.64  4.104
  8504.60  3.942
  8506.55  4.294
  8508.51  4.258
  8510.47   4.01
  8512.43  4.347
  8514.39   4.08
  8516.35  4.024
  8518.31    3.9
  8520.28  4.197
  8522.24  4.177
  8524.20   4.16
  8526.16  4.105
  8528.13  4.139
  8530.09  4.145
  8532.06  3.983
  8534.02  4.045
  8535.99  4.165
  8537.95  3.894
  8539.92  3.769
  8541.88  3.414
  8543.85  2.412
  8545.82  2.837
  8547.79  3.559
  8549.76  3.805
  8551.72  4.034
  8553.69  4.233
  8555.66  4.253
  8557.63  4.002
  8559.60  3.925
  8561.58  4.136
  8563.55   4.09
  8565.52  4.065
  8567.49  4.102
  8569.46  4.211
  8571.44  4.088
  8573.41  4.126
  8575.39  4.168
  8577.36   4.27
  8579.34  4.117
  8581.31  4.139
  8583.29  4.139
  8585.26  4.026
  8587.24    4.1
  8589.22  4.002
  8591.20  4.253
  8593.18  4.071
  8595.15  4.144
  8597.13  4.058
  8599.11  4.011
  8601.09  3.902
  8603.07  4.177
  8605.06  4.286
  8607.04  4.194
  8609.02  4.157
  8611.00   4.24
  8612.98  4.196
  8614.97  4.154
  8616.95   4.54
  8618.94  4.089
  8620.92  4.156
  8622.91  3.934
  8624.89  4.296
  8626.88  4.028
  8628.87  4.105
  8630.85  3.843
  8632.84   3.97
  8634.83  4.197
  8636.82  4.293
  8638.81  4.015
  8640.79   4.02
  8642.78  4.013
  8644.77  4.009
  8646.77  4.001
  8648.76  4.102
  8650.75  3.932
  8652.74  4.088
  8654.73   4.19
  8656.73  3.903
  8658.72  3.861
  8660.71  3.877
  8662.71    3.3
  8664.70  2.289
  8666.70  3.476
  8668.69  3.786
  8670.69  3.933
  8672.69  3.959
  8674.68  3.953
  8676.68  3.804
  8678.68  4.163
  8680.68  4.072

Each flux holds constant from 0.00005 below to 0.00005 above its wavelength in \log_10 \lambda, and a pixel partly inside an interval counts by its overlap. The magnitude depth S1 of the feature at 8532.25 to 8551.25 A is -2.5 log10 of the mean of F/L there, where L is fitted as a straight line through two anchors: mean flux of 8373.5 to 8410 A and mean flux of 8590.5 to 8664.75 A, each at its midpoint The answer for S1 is 0.16 mag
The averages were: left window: 4.29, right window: 4.04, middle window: 3.58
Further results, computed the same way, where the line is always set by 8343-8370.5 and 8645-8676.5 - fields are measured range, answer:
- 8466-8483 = -0.02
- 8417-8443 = 0.01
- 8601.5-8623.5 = -0.09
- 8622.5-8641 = -0.07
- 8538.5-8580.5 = 0.02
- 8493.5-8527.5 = 0.01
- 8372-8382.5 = 0.01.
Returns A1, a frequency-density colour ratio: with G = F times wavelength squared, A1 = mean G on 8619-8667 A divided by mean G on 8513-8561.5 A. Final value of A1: 1.0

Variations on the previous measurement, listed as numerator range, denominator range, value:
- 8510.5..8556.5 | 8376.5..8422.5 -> 0.94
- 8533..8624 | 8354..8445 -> 0.98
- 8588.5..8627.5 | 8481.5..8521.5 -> 1.04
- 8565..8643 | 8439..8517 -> 1.02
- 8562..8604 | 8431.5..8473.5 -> 1.01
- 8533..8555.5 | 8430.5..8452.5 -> 0.89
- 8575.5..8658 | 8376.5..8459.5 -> 1.01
